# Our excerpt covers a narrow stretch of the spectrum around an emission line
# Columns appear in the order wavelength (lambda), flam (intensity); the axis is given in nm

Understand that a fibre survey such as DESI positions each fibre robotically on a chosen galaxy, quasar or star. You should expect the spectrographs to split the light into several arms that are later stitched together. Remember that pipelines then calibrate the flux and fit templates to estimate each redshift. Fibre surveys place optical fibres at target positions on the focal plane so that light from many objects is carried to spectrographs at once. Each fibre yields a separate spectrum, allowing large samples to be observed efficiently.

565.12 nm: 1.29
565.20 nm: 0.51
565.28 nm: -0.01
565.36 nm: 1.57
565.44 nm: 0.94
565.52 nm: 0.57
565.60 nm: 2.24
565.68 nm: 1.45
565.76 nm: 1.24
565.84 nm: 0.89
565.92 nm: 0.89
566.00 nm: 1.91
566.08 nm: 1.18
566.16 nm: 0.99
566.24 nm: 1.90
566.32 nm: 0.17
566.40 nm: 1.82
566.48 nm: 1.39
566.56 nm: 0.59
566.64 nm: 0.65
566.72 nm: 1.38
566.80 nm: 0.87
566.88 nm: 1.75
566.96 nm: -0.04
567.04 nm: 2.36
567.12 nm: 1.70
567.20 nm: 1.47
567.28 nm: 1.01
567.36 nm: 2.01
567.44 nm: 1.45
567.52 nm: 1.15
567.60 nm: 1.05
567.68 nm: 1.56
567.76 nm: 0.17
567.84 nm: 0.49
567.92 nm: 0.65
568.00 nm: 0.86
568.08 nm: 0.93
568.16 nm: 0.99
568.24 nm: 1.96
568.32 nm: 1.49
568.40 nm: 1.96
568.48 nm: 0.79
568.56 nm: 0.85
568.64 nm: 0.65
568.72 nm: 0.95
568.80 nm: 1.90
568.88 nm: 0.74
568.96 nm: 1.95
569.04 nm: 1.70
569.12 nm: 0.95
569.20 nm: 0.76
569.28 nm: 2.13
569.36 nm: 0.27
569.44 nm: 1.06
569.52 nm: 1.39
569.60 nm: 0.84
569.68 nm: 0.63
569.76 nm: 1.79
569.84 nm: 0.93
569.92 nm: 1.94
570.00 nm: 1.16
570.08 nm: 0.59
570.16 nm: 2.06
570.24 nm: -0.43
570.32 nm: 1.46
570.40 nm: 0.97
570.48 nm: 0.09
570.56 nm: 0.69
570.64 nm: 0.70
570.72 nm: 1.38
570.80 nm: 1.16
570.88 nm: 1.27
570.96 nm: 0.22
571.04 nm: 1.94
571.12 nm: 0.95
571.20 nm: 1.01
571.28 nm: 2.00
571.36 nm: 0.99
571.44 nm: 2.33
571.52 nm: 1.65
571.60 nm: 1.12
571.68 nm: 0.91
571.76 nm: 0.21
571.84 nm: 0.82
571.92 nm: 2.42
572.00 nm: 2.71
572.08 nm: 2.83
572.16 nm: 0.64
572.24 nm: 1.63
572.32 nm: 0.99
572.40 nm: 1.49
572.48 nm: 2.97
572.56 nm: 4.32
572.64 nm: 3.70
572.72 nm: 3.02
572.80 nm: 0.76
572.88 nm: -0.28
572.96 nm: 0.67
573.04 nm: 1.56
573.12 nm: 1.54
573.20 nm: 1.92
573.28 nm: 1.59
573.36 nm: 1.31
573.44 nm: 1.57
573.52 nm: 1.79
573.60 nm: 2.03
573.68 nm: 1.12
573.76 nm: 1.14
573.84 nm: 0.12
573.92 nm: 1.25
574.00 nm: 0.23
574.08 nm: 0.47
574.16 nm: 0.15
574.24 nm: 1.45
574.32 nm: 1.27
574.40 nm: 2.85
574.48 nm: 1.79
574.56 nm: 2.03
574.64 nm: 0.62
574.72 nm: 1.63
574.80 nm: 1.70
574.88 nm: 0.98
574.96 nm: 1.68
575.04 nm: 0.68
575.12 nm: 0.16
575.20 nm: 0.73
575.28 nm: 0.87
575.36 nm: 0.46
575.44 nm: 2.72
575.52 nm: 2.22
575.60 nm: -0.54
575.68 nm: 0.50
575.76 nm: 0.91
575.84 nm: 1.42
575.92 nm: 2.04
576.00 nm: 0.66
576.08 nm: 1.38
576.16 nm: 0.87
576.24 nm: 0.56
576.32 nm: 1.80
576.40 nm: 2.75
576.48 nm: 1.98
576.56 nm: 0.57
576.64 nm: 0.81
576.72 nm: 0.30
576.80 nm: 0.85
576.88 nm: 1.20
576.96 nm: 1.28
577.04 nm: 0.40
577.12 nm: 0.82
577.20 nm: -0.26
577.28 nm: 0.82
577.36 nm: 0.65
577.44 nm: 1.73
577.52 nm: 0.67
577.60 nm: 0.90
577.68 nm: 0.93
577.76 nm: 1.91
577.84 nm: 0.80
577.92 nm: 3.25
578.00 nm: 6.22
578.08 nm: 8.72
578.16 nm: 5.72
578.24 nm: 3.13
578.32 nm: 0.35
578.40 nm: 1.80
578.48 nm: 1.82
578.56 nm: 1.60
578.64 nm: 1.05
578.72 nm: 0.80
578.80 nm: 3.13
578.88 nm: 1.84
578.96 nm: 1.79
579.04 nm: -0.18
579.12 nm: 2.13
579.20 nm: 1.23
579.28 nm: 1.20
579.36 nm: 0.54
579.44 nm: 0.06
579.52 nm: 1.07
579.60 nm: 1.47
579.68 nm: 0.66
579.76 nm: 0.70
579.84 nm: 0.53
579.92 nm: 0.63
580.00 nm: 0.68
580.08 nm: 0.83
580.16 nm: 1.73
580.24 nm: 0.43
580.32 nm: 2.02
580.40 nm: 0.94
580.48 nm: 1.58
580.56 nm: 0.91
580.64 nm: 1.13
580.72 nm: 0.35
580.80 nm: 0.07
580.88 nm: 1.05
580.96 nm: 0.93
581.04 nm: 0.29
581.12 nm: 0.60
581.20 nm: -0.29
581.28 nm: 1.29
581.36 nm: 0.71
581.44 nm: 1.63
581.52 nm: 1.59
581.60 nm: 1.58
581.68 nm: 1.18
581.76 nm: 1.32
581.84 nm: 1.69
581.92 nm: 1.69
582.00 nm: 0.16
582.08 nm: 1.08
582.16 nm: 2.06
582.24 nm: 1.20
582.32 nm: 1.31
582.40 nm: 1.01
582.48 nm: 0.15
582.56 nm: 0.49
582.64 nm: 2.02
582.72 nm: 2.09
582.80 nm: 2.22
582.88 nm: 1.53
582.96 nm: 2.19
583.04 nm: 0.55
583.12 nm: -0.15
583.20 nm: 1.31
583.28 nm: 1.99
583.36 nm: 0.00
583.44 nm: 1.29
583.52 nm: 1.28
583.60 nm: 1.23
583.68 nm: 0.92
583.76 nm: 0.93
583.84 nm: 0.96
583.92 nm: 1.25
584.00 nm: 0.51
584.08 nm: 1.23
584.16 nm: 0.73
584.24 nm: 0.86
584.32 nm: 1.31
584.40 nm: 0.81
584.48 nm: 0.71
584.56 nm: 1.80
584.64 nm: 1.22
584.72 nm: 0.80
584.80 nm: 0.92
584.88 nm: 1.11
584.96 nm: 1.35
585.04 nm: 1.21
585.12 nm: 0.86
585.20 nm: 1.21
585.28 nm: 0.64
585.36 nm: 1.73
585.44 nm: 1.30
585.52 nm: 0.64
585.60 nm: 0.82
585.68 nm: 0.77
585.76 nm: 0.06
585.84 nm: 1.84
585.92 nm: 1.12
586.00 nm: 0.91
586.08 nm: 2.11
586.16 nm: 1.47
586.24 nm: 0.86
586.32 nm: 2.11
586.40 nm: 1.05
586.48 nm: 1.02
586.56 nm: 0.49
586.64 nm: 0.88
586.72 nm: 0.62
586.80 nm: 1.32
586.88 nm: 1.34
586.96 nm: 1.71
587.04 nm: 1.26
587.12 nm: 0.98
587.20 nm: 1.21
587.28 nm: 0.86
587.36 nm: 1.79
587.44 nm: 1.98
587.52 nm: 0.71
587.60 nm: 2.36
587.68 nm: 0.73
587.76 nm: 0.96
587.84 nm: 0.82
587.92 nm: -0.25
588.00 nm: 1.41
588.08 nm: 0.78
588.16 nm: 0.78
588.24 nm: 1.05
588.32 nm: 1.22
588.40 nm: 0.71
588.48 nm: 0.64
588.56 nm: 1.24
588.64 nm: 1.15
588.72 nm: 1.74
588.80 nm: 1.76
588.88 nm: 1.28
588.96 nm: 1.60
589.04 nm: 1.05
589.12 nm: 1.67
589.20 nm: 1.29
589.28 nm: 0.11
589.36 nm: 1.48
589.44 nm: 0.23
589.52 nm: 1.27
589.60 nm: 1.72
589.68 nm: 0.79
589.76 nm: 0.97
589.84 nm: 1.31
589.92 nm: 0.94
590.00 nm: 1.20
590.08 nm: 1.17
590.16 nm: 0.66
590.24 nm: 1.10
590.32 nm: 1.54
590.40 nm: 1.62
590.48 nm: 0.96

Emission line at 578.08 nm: [O III] 5007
